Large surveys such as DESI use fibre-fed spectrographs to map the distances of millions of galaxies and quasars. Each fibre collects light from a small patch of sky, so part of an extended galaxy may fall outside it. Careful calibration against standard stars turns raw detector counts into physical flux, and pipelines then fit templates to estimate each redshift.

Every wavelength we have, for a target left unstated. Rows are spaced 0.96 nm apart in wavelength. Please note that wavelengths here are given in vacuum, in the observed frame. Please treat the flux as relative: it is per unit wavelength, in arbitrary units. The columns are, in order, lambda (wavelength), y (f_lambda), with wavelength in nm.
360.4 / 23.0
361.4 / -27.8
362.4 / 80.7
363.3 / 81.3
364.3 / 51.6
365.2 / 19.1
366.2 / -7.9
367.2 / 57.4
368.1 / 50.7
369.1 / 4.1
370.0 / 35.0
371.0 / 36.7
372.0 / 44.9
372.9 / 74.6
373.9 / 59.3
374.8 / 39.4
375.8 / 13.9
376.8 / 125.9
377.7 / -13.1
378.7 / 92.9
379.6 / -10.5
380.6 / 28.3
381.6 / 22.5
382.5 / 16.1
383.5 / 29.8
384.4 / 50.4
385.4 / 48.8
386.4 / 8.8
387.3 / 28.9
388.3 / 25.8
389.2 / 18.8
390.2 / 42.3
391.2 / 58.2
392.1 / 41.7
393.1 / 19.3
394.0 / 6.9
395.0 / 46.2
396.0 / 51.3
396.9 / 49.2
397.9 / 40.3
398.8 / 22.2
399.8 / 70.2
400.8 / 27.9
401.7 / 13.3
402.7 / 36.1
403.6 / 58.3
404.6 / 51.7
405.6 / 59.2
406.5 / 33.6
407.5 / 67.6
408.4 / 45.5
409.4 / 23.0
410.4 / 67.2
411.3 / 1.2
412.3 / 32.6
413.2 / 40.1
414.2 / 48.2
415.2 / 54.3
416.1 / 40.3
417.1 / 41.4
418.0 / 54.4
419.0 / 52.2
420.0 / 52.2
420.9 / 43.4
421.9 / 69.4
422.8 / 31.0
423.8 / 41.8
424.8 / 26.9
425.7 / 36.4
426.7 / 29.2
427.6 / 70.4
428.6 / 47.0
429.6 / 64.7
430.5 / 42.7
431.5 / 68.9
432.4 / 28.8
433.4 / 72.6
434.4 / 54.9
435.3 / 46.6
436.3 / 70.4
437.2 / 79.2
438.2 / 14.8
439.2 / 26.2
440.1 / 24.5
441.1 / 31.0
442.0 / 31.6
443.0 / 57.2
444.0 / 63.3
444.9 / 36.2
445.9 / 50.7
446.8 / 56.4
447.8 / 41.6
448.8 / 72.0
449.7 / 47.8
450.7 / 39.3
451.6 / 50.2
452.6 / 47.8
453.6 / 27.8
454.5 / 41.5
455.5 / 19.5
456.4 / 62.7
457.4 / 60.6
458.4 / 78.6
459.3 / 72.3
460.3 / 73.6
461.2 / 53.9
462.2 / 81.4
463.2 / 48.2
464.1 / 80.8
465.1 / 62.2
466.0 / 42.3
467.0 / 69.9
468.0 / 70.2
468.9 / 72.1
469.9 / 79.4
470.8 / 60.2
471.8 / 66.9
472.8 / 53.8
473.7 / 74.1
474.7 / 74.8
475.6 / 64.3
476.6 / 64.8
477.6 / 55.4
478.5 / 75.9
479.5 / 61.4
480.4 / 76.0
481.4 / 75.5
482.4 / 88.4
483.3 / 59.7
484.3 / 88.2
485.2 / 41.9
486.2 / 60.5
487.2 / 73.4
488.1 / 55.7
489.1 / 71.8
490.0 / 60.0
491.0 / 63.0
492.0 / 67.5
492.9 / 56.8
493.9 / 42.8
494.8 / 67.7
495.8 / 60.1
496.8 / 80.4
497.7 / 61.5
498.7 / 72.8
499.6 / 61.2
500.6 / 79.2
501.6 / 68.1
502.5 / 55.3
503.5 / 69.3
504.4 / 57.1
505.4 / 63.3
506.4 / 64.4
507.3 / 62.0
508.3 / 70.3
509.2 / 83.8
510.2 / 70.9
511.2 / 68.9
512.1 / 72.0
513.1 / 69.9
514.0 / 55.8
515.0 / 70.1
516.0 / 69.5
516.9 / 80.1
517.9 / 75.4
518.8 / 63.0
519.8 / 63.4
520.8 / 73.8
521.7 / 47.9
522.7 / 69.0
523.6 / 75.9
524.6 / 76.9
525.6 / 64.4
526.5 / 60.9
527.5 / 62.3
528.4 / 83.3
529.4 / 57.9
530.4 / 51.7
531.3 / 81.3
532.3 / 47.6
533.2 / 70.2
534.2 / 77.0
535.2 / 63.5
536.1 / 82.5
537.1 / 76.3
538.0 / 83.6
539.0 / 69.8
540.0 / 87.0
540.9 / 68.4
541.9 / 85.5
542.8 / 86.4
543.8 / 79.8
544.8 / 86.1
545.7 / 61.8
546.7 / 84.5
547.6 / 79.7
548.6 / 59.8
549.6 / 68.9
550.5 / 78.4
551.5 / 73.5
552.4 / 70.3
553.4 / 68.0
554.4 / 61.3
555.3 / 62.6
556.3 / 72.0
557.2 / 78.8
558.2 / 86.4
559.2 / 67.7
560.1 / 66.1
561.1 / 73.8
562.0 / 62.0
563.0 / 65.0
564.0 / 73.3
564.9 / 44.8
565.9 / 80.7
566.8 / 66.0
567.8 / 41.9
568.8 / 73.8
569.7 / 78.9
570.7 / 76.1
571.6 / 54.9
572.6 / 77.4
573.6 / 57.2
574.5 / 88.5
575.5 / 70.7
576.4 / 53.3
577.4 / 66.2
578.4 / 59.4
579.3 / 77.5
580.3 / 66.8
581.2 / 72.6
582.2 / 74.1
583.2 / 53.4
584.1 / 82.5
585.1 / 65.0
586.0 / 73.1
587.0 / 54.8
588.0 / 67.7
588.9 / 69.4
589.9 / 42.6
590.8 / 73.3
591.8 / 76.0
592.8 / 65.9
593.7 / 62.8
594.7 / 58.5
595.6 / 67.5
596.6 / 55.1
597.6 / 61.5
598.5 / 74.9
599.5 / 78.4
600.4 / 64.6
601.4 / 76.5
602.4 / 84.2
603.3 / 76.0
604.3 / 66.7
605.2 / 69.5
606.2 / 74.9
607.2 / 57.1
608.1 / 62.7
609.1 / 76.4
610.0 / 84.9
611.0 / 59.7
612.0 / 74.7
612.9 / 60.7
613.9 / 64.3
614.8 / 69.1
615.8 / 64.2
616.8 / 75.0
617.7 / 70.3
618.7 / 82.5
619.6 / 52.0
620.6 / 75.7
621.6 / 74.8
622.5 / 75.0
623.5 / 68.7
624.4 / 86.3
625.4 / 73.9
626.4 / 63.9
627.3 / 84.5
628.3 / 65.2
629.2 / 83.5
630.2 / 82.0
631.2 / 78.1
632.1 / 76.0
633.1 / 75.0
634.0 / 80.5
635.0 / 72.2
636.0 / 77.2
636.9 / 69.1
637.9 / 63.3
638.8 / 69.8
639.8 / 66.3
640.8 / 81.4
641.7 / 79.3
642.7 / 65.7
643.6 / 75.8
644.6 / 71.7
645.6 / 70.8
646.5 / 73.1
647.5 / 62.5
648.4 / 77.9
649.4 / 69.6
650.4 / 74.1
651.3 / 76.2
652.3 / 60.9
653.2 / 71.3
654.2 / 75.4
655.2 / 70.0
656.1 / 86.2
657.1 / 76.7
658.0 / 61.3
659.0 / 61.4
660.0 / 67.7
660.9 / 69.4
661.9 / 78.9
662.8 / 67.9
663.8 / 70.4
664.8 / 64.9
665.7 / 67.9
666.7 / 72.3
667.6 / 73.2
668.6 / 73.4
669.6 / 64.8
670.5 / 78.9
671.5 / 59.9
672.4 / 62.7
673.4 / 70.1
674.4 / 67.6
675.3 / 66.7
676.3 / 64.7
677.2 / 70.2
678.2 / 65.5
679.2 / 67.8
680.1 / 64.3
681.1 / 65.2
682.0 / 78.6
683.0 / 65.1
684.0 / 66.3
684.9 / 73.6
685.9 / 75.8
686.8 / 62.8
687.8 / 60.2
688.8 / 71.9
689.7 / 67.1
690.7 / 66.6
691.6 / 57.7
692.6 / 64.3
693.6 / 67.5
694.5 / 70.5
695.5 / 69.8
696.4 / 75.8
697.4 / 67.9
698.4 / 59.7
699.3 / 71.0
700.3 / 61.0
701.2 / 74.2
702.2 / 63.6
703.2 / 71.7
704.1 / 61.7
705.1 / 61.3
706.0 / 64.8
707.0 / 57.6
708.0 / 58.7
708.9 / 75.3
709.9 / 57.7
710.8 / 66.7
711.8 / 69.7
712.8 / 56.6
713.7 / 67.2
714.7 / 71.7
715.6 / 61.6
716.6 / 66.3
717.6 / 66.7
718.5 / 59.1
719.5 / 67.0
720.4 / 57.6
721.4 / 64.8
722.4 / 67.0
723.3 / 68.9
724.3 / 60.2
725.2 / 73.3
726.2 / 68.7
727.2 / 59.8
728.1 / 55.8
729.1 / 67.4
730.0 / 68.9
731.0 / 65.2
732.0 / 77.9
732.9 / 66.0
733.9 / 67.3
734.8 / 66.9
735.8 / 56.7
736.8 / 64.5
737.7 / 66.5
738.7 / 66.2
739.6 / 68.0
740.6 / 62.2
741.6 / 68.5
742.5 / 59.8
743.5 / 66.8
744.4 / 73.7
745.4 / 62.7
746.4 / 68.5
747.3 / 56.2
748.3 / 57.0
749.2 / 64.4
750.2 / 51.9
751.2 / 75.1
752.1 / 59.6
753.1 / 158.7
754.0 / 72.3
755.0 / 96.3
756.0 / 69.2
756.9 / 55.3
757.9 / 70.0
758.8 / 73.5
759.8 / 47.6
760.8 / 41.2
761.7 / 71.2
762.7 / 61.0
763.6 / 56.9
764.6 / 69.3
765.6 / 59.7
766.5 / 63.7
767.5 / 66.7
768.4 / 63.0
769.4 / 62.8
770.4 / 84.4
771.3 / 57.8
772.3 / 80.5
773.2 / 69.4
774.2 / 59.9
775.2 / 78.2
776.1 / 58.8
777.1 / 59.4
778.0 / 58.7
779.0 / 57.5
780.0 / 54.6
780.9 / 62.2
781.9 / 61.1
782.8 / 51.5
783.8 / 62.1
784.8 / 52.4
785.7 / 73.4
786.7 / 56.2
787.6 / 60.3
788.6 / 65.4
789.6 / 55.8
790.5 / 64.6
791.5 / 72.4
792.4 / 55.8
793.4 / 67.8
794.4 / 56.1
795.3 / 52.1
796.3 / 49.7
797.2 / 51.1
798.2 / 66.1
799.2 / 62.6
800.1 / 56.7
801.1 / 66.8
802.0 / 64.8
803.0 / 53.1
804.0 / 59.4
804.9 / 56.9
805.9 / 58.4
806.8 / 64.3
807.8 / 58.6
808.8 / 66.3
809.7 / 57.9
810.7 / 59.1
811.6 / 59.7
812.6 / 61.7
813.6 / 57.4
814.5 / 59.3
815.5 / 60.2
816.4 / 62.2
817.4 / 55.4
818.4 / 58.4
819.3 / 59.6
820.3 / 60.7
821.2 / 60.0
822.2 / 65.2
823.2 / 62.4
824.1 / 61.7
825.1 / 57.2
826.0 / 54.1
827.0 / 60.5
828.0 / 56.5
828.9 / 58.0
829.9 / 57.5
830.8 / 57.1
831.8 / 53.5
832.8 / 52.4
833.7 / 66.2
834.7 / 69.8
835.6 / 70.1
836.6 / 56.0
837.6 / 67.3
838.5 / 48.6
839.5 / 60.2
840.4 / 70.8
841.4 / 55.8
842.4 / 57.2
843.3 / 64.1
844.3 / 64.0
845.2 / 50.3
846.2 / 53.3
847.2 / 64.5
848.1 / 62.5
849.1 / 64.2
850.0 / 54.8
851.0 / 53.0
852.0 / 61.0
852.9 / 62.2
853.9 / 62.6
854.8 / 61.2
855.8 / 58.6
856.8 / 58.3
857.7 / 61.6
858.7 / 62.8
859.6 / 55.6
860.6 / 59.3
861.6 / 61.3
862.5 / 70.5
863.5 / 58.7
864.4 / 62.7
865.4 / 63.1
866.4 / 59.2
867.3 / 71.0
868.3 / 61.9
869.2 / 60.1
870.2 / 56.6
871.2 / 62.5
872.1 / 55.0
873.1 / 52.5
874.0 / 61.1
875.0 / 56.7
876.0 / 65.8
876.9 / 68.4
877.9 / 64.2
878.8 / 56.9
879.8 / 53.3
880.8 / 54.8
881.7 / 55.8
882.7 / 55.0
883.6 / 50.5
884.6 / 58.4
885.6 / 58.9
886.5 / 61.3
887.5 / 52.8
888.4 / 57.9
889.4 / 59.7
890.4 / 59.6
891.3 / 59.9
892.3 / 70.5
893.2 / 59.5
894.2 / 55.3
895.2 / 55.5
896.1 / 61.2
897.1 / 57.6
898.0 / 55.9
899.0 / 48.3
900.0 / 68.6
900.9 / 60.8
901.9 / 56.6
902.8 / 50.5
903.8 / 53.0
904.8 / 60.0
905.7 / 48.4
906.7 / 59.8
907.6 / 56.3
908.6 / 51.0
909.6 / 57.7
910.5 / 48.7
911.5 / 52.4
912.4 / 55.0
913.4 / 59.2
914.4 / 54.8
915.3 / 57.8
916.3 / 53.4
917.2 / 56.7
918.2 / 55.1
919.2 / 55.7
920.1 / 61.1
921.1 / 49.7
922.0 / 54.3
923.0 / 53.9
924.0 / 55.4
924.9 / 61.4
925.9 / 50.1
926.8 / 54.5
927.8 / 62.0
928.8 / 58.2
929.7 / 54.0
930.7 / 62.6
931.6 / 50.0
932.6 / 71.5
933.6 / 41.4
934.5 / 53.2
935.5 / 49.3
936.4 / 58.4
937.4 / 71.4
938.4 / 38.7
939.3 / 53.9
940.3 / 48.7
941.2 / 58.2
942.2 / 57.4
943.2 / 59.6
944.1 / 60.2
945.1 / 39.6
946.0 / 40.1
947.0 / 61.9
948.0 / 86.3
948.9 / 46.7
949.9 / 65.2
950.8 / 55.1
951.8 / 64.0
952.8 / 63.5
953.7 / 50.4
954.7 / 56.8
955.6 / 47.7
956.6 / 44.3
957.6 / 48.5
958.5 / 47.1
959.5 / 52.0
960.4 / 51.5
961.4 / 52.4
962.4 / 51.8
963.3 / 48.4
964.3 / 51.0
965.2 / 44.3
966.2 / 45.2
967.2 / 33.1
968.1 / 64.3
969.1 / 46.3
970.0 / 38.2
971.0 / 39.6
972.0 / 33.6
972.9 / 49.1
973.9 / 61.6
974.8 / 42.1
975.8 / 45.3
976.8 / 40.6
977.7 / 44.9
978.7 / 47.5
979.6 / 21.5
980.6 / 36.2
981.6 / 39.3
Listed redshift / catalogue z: 0.15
